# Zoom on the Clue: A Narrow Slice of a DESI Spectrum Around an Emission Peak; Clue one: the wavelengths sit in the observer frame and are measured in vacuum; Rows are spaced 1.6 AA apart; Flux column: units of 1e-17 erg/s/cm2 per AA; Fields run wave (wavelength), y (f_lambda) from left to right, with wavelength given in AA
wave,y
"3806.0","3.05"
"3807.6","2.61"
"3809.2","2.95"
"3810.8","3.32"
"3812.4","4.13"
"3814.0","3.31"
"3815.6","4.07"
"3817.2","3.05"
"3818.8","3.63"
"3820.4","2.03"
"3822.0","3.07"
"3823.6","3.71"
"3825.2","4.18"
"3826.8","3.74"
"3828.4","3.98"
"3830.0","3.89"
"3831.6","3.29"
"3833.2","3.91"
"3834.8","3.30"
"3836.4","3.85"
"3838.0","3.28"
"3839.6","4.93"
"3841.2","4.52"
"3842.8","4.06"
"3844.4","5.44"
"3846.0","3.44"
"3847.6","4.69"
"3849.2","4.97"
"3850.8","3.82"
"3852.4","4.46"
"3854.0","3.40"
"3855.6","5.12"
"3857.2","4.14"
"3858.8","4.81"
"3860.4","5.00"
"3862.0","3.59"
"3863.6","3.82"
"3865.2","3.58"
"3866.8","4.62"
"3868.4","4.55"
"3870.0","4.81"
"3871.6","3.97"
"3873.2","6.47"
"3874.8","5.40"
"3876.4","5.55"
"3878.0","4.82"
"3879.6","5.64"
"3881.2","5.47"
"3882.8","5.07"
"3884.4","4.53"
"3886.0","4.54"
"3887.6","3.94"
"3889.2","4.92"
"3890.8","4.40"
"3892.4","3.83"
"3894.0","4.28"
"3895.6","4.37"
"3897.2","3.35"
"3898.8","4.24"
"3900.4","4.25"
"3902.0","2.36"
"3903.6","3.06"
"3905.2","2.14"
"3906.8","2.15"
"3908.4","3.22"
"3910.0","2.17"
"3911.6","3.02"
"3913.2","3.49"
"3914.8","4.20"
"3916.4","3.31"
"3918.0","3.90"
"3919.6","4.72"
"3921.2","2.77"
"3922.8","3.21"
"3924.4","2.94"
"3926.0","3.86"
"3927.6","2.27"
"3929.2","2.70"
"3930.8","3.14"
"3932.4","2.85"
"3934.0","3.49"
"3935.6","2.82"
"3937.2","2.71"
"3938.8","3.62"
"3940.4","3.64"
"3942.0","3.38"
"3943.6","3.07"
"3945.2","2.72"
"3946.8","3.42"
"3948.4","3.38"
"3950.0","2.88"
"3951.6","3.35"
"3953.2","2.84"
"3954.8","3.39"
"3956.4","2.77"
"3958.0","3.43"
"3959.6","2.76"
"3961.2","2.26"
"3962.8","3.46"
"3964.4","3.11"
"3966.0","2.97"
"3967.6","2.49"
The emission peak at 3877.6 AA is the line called C III] 1909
